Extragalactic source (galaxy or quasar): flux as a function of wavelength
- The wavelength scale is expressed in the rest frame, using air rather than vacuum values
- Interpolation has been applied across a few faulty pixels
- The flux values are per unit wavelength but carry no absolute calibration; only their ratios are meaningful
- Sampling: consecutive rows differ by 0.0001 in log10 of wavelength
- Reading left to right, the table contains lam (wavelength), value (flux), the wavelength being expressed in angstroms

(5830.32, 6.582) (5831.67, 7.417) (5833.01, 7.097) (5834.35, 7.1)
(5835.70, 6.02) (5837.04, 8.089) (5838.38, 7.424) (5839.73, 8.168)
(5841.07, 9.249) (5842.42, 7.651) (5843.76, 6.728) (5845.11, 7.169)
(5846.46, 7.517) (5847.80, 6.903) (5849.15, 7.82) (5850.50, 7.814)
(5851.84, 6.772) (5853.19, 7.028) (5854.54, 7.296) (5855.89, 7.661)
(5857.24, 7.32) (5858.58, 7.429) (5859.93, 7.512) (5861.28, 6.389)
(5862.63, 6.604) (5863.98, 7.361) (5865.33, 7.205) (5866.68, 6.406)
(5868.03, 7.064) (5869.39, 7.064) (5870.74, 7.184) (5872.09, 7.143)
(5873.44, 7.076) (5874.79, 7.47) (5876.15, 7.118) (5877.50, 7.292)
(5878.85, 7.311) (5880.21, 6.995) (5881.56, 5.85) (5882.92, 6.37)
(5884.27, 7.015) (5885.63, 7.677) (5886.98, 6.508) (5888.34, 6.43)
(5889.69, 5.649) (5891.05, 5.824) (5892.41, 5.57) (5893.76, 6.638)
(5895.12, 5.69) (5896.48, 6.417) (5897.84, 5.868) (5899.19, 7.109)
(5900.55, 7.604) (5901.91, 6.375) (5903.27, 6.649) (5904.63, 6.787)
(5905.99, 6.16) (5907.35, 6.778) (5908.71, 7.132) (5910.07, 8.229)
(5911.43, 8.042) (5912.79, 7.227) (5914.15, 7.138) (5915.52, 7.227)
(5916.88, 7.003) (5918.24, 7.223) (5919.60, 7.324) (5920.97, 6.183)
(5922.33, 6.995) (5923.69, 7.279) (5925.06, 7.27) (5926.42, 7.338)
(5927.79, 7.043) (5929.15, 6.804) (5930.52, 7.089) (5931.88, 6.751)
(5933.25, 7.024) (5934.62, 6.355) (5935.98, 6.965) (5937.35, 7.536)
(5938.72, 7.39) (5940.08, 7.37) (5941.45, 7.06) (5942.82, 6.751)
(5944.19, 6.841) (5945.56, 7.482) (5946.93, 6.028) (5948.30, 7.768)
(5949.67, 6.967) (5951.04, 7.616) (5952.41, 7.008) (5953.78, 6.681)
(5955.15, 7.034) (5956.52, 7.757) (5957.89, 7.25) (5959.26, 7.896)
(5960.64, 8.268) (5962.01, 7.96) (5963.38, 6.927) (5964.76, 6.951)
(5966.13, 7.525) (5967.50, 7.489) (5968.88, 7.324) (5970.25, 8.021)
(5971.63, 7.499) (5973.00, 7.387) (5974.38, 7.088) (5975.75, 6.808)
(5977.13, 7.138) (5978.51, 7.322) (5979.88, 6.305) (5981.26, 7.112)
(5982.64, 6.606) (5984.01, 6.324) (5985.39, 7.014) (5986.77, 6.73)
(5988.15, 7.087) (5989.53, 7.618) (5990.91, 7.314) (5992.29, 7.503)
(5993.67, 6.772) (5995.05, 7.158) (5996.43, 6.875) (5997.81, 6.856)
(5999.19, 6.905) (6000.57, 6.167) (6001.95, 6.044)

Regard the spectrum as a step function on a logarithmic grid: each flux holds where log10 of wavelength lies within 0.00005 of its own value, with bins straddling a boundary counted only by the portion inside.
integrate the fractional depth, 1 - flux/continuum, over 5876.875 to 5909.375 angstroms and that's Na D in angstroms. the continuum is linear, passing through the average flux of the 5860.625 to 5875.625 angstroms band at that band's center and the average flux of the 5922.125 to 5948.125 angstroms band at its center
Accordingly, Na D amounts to 2.0 angstroms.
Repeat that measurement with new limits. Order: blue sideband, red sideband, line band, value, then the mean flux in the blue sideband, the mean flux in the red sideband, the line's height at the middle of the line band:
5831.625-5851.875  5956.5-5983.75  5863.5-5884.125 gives 1.19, 7.46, 7.31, 7.42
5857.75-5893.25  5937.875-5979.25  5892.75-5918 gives 0.41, 6.83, 7.29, 6.99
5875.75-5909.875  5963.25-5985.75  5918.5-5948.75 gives -0.72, 6.61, 7.11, 6.86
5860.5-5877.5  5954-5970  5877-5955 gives 3.92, 7.02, 7.48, 7.25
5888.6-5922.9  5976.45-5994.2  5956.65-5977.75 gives -1.55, 6.75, 6.99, 6.93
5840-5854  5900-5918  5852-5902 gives 3.24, 7.48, 7.1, 7.3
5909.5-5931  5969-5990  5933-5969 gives -0.48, 7.21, 7.07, 7.14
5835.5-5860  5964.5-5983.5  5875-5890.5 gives 1.33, 7.48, 7.18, 7.4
